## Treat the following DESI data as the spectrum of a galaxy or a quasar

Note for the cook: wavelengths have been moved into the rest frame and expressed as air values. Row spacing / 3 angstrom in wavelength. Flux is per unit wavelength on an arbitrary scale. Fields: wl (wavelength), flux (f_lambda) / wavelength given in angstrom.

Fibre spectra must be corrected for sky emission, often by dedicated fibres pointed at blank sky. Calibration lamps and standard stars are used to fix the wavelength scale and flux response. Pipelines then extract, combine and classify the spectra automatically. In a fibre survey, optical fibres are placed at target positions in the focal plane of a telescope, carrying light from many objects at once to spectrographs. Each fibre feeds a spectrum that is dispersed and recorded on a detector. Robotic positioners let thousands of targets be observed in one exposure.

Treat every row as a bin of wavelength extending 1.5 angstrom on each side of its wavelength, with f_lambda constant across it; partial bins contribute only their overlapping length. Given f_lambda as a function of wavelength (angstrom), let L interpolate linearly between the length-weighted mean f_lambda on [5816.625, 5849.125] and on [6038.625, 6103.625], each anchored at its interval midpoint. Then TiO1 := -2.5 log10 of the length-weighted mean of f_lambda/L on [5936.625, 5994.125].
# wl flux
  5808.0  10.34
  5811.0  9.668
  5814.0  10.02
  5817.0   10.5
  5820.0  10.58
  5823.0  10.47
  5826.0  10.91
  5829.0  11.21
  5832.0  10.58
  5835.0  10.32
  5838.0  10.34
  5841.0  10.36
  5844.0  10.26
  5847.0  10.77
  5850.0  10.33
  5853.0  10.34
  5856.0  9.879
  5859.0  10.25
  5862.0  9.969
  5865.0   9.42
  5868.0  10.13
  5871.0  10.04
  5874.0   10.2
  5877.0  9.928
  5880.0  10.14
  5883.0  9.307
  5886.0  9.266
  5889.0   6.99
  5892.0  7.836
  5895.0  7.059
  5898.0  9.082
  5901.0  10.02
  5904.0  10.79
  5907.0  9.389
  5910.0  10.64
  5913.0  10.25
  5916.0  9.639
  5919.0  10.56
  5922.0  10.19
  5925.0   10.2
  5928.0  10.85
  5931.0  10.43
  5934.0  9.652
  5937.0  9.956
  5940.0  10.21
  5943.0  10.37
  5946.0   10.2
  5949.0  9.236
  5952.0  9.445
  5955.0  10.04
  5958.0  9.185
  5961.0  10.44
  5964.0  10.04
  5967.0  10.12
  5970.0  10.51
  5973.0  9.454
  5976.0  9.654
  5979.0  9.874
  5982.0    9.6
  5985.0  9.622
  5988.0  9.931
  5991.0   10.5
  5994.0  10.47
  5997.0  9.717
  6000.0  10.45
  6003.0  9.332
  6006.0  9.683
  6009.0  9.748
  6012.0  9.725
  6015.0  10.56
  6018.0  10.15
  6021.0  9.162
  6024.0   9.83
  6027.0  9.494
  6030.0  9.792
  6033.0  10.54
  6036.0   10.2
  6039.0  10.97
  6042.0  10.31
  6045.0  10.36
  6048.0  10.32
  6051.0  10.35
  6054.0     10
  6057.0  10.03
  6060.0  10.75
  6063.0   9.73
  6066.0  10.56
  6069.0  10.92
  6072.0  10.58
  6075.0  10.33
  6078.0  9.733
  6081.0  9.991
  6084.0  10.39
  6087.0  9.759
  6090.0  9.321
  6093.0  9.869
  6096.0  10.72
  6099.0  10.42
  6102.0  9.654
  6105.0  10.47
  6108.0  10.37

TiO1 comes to 0.05 mag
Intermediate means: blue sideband 10.6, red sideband 10.2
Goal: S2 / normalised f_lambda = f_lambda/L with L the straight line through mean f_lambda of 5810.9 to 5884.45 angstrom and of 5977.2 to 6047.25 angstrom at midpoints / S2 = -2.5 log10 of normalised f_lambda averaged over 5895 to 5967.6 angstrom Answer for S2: 0.016 mag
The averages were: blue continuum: 10.2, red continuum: 10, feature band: 9.98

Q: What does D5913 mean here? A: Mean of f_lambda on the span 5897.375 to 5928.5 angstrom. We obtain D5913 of 10.2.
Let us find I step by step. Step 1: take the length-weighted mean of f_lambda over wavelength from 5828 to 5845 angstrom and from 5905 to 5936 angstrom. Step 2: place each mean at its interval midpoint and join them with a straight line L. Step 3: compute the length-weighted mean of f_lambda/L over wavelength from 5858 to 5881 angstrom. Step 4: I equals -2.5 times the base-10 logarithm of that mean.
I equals 0.04 mag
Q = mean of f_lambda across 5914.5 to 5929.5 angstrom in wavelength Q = 10.3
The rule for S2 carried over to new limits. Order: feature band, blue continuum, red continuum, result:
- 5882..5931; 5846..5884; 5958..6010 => 0.053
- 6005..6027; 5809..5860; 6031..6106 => 0.050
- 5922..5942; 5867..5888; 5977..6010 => -0.041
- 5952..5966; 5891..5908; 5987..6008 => -0.028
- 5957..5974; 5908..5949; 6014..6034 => 0.009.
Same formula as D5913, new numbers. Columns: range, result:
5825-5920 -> 9.87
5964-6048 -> 10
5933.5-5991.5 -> 9.9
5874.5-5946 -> 9.7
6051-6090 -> 10.2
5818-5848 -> 10.6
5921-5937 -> 10.2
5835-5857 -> 10.3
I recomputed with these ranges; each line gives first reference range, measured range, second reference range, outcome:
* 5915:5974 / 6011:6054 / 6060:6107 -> 0.00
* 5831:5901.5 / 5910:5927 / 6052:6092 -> -0.05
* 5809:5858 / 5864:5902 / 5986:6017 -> 0.12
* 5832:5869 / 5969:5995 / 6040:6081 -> 0.04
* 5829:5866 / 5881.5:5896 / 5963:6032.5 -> 0.24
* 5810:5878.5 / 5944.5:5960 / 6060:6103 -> 0.06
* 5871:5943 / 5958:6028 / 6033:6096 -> 0.01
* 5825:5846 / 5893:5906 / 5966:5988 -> 0.12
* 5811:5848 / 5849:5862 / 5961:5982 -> 0.02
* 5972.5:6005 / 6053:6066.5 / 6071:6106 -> -0.02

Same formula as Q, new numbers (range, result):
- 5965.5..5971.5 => 10.3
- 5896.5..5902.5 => 9.55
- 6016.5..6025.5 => 9.71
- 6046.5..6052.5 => 10.3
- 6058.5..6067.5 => 10.3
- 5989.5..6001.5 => 10.3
